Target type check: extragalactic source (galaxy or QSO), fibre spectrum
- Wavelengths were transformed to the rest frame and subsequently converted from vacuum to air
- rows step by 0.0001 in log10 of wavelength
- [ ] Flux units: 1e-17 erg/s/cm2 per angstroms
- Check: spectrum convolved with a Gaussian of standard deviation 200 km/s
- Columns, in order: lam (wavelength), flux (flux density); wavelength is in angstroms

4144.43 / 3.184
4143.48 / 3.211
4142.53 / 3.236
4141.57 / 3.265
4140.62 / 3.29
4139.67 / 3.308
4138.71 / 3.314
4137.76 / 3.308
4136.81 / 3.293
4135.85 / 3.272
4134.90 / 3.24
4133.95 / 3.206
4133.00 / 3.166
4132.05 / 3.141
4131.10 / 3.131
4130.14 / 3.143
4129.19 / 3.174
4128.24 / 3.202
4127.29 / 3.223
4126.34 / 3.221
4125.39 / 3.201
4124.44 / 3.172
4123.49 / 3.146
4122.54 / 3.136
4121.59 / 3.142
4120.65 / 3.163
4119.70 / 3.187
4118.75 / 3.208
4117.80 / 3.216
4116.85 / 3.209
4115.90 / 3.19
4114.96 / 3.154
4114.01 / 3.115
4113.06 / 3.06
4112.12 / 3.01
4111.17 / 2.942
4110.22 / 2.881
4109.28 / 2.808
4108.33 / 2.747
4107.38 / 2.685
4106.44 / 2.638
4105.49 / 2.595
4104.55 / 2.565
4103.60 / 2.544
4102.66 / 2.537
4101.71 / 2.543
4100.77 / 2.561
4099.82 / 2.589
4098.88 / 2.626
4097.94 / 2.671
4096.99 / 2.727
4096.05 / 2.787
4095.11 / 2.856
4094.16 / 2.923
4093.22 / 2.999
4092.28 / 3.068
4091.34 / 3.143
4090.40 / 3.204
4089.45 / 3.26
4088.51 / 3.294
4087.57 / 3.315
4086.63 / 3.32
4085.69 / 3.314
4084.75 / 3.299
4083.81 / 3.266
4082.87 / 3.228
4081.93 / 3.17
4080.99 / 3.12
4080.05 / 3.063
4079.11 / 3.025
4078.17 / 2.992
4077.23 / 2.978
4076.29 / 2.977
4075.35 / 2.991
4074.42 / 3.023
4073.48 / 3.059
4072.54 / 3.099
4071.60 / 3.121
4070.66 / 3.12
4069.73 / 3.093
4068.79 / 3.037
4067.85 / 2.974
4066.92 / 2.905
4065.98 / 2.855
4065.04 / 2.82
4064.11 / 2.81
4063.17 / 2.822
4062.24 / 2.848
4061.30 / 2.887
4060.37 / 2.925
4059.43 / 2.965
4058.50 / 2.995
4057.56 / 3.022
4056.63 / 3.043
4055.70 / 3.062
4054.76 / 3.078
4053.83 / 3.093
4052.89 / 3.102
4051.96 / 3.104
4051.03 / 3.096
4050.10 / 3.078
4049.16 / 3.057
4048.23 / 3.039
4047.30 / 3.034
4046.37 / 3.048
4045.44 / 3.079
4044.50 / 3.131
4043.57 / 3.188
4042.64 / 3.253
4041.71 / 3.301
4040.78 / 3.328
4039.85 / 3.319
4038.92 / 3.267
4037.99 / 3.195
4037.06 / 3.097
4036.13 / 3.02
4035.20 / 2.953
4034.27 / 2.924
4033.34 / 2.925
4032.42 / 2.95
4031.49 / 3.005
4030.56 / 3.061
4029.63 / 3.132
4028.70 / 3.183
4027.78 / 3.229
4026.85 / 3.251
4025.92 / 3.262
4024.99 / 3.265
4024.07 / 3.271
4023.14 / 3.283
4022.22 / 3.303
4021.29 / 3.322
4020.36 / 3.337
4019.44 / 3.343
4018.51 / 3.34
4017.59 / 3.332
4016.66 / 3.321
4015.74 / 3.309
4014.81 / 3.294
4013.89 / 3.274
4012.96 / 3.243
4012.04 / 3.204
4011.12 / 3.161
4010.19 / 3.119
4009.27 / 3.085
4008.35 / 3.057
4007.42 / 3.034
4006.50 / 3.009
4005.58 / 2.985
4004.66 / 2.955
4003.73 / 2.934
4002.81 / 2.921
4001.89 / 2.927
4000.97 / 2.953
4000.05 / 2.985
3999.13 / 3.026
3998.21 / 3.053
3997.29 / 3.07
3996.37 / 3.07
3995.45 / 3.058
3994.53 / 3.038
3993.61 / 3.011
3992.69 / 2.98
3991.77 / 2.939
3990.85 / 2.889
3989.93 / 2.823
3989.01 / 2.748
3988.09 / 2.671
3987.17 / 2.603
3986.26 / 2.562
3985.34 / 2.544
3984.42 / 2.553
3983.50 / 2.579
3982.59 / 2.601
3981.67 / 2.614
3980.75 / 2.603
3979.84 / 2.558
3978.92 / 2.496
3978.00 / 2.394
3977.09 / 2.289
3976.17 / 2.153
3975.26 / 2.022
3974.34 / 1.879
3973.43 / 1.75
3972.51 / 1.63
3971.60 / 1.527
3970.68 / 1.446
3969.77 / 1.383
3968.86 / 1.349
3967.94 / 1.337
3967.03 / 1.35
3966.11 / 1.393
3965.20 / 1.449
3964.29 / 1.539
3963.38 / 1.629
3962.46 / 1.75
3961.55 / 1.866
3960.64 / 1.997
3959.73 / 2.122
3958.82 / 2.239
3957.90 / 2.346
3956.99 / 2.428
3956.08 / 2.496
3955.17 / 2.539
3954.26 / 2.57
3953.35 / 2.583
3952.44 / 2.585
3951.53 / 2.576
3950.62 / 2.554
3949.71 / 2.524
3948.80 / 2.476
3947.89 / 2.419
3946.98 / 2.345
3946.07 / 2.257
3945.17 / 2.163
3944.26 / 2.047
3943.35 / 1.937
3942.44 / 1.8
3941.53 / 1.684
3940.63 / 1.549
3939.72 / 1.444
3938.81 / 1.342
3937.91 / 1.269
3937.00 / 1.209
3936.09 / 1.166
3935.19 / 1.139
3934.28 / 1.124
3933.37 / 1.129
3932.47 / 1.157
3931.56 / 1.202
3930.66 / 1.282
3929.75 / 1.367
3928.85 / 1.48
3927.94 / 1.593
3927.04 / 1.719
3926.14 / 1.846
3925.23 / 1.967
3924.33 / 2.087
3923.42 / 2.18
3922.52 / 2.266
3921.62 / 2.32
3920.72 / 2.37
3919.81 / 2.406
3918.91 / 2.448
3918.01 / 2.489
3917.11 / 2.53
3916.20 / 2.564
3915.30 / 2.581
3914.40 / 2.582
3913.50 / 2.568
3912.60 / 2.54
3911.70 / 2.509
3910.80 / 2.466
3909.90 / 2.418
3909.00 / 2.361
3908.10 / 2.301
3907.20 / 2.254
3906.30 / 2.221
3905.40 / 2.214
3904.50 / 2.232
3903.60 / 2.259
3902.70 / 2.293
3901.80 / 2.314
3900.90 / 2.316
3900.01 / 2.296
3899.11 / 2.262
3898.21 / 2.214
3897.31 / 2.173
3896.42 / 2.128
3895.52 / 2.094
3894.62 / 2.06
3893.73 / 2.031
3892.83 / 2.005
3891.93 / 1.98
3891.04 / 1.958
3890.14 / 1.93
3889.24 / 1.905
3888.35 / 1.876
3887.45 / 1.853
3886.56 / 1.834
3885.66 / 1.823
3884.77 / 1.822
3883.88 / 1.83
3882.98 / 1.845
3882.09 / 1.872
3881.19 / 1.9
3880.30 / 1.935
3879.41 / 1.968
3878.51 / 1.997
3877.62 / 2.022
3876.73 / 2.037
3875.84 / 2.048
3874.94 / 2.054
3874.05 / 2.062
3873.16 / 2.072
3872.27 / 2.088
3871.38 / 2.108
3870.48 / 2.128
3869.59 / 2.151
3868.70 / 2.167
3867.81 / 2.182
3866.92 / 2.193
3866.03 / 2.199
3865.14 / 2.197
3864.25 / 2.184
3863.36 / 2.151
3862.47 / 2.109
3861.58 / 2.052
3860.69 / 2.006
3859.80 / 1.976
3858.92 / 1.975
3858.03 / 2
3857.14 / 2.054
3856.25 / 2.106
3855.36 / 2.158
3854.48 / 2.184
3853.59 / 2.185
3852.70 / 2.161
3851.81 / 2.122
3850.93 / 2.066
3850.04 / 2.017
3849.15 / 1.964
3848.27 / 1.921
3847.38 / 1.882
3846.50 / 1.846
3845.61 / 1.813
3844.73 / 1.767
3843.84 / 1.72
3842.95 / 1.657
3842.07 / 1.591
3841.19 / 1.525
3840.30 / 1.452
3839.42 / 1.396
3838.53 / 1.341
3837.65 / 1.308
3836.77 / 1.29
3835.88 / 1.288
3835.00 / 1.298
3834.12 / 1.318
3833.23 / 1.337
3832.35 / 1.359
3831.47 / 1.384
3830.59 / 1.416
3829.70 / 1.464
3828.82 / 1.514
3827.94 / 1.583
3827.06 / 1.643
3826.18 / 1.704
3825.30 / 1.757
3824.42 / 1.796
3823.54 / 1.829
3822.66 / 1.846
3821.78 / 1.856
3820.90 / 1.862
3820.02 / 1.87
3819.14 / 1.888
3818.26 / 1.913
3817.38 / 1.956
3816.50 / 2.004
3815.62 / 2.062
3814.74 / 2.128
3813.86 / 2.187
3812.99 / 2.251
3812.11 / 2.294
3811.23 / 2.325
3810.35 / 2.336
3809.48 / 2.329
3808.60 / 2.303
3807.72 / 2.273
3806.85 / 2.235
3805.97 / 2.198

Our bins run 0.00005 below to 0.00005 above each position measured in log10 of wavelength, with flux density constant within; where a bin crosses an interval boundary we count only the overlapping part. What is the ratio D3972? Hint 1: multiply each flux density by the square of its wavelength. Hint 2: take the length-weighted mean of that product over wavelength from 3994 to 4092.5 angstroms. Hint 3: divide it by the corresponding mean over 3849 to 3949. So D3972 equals 1.7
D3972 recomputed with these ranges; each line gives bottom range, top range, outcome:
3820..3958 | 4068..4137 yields 1.71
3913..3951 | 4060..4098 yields 1.71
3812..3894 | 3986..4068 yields 1.78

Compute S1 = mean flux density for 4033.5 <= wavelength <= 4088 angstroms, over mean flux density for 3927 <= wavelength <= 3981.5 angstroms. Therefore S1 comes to 1.65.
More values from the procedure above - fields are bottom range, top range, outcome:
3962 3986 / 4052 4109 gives 1.51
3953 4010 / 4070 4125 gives 1.23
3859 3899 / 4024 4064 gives 1.52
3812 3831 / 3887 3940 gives 1.09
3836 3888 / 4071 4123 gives 1.55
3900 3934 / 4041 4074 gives 1.43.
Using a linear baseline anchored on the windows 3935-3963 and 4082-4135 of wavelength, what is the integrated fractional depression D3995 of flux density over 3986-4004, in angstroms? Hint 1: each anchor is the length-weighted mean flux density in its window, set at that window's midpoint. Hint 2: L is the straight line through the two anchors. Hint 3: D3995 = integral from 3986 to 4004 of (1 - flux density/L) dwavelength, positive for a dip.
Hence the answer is -4.5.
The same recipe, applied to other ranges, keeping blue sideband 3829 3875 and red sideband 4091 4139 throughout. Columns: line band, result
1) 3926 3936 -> 3.87 angstroms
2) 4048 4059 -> -1.36 angstroms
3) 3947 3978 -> 4.13 angstroms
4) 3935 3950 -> 2.90 angstroms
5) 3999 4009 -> -1.86 angstroms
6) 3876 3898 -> 0.52 angstroms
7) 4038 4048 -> -1.90 angstroms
